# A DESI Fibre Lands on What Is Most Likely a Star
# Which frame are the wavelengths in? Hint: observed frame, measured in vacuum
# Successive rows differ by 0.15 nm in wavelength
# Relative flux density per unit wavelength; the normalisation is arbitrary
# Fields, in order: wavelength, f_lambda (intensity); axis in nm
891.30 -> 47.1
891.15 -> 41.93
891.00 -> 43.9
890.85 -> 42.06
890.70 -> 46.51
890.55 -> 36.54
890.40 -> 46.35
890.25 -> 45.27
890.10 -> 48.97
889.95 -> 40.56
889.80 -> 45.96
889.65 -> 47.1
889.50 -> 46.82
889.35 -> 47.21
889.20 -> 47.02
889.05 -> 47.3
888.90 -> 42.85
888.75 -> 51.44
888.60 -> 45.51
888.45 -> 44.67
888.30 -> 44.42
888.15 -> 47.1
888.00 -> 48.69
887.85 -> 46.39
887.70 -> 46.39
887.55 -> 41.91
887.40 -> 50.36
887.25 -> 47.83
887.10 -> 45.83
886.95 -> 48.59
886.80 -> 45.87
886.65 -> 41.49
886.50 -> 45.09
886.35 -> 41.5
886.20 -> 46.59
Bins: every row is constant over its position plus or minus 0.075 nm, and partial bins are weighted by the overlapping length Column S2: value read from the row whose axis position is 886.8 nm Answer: 45.87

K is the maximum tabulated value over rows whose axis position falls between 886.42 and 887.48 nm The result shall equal 50.36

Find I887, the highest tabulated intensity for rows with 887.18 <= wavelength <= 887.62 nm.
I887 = 50.36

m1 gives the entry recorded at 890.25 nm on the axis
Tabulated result 45.27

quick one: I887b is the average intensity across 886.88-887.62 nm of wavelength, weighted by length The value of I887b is 46.9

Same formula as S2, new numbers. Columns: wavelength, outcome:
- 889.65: 47.1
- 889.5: 46.82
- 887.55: 41.91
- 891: 43.9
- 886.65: 41.49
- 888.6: 45.51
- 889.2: 47.02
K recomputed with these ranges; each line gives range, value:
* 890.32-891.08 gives 46.51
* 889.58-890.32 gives 48.97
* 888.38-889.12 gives 51.44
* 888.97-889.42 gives 47.3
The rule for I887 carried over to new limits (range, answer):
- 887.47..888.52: 48.69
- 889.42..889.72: 47.1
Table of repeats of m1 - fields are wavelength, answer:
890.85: 42.06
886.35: 41.5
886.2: 46.59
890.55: 36.54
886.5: 45.09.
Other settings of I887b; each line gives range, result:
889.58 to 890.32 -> 45.6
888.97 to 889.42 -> 47.1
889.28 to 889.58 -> 47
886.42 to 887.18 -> 45.4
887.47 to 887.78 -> 44.3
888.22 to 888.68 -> 45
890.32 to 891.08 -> 43.1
